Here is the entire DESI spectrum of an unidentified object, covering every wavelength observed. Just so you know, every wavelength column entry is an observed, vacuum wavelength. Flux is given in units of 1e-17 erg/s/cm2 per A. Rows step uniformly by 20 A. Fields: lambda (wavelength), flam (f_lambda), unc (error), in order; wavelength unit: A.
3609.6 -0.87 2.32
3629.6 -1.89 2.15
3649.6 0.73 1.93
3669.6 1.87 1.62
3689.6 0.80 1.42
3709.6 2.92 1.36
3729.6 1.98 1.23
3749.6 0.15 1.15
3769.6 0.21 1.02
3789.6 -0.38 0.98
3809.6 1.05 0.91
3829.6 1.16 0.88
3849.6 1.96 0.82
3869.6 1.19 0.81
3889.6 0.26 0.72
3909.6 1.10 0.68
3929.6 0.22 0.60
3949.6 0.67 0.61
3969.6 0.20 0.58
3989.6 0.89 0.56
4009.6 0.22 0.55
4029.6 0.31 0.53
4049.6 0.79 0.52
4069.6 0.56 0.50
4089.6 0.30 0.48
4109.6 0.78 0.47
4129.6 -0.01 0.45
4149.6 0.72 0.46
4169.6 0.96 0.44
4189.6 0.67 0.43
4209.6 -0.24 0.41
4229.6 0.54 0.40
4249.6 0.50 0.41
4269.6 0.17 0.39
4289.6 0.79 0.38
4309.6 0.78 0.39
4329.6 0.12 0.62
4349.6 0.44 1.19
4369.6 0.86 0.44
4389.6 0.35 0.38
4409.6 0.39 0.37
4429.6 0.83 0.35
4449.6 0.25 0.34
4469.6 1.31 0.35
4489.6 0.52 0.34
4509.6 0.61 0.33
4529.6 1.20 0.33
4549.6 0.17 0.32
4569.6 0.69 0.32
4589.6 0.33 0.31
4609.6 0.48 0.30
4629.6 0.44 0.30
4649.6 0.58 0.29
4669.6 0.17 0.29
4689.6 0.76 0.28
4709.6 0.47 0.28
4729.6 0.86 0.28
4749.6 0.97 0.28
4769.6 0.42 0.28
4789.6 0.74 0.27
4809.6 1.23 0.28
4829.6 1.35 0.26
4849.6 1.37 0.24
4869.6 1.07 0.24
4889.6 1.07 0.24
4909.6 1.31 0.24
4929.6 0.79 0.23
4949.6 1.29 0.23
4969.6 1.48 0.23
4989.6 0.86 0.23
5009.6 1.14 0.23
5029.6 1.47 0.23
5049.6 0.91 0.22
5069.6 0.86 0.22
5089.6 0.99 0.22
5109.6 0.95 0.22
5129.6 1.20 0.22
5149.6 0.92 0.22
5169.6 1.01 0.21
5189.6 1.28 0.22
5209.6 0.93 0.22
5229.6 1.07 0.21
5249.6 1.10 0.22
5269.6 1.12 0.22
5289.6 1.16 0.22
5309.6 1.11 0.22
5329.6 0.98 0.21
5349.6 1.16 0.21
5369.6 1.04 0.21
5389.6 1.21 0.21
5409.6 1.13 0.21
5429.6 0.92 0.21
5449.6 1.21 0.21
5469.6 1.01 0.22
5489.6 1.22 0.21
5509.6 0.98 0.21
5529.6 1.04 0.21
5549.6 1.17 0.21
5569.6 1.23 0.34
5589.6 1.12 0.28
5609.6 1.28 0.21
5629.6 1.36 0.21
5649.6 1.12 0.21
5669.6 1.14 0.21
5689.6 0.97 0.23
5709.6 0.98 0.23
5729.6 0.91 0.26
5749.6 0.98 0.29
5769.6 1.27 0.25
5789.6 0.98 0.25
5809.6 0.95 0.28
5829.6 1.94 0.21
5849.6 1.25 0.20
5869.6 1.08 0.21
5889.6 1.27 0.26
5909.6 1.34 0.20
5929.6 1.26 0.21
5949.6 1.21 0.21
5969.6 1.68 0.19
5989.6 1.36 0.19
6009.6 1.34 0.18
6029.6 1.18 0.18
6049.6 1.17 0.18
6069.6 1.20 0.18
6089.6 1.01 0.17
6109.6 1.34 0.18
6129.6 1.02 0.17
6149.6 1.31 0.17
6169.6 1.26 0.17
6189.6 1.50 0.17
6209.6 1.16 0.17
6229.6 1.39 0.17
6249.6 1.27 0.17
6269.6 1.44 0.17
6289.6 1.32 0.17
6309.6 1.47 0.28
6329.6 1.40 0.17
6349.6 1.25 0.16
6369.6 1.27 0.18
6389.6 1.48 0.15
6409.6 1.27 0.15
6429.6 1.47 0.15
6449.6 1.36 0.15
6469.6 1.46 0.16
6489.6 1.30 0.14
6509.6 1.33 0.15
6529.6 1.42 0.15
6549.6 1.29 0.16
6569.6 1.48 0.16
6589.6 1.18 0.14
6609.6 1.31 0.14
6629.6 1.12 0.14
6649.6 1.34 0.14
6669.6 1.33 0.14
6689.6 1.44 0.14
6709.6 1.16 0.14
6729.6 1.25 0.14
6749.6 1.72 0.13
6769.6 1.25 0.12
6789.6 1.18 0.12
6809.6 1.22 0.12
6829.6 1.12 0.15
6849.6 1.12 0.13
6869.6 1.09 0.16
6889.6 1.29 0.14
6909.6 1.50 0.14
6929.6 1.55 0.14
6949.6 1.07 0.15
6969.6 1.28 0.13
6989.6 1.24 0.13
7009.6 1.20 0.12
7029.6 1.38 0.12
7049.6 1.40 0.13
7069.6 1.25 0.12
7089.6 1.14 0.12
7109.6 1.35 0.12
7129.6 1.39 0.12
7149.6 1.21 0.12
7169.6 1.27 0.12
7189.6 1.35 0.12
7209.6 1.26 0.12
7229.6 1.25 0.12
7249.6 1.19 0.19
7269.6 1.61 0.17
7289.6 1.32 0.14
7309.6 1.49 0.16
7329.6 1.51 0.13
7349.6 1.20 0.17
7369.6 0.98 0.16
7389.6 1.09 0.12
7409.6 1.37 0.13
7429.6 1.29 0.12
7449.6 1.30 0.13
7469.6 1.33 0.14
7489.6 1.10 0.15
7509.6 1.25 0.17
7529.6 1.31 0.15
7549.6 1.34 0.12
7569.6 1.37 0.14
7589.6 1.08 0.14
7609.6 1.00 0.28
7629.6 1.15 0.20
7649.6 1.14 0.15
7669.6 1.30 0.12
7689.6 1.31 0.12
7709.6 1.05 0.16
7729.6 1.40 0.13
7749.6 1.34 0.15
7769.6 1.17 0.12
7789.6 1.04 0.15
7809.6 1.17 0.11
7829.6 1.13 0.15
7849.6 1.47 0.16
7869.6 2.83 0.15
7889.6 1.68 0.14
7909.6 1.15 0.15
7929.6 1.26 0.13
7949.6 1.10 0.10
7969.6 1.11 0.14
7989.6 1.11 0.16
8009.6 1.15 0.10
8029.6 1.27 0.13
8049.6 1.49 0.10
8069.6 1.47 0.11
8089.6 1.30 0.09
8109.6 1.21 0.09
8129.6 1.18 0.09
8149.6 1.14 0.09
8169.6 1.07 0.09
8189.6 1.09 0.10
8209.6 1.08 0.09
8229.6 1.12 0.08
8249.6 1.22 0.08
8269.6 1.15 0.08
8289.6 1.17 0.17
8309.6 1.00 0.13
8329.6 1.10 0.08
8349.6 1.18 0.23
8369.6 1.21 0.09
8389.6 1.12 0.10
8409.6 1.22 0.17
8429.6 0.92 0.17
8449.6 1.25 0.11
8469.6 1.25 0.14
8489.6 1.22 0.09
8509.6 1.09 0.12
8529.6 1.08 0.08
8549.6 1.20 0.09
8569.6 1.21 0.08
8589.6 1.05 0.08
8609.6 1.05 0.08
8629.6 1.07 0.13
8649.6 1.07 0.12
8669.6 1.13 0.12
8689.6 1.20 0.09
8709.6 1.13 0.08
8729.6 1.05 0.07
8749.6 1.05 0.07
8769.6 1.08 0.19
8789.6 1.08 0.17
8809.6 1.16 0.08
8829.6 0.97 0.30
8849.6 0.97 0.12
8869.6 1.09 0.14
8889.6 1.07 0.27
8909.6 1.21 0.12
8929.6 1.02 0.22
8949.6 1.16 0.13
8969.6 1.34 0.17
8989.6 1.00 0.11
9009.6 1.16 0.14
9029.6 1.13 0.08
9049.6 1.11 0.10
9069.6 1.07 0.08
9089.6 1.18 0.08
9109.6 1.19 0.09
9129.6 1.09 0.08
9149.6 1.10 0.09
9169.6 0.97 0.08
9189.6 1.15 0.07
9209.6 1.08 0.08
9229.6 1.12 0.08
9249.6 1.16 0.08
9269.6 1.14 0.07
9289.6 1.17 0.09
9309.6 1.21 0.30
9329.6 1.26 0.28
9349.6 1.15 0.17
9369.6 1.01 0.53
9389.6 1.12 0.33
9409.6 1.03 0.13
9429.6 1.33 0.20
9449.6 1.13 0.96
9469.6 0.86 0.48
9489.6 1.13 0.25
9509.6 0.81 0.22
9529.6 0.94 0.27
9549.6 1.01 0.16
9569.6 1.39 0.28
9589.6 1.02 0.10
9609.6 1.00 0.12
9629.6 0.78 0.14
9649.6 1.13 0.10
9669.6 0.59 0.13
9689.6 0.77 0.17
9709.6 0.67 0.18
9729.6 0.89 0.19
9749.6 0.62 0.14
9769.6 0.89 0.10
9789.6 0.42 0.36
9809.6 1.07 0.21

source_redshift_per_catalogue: 0.20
